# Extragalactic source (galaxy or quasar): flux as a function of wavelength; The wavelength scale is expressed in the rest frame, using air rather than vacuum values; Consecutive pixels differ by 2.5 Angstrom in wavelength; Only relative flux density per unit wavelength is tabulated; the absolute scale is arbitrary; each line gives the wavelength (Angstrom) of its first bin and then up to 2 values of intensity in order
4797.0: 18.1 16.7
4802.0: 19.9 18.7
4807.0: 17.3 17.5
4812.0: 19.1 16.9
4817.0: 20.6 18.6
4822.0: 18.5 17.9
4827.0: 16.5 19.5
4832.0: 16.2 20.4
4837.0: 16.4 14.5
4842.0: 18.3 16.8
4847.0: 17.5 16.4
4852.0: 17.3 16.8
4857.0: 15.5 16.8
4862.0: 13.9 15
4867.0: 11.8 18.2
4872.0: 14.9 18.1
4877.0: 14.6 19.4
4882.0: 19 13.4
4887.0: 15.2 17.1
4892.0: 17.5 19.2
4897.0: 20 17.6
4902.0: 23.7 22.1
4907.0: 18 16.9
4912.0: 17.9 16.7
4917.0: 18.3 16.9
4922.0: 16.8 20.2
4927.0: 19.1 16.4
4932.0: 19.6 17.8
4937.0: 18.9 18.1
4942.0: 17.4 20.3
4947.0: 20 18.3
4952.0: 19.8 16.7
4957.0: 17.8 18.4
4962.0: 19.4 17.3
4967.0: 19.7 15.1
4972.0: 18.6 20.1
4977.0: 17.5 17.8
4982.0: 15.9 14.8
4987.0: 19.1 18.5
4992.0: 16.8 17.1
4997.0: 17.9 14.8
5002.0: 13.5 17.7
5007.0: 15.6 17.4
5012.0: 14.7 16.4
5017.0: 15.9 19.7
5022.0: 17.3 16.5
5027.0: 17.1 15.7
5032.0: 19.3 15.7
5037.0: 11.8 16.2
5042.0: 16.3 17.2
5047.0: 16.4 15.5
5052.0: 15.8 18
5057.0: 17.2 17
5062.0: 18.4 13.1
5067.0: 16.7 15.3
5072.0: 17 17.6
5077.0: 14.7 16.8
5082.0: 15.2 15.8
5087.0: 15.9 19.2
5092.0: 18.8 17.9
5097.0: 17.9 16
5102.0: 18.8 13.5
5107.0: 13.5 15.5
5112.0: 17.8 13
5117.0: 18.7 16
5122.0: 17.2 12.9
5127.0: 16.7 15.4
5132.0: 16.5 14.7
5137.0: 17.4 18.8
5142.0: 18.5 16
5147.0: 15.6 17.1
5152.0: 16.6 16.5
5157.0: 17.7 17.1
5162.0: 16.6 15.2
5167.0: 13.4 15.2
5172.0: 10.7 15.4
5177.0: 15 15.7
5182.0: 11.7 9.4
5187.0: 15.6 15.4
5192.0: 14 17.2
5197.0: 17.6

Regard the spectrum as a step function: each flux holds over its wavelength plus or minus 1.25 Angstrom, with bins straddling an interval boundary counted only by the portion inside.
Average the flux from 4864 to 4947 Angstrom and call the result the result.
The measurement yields 17.8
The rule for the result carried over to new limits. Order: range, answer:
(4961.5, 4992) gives 17.7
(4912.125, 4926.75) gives 17.9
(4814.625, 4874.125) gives 16.9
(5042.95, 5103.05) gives 16.7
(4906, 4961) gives 18.2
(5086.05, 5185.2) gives 15.9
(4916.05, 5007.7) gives 17.8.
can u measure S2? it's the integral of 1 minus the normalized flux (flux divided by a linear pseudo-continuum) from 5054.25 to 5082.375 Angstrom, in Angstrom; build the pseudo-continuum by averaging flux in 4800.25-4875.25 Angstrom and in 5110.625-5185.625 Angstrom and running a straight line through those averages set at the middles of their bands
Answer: -0.6 Angstrom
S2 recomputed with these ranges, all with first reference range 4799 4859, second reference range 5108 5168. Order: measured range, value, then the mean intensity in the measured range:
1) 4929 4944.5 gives -1.0 Angstrom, 18.3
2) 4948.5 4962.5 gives -1.0 Angstrom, 18.3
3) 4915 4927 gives -0.6 Angstrom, 18.1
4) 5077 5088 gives 0.5 Angstrom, 15.8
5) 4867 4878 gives 0.9 Angstrom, 16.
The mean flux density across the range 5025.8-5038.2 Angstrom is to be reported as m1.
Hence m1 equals 15.9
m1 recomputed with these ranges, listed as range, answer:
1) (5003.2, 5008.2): 16.6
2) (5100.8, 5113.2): 15.8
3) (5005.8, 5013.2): 15.9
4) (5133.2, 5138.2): 16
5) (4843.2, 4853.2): 17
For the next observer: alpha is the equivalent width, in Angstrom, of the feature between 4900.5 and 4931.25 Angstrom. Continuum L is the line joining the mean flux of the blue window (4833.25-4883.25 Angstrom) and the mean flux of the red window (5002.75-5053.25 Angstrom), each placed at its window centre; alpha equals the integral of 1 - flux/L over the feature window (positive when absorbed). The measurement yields -3.9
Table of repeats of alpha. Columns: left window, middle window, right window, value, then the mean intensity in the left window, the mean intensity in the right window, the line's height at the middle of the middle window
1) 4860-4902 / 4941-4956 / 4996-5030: -1.9 Angstrom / 16.8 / 16.4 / 16.6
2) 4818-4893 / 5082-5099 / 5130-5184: -1.5 Angstrom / 16.7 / 15.7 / 15.9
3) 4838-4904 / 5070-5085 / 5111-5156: 0.3 Angstrom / 16.9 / 16.4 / 16.5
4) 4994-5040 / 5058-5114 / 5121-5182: -1.3 Angstrom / 16.3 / 15.8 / 16.1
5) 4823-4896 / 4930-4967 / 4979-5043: -4.4 Angstrom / 16.7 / 16.5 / 16.6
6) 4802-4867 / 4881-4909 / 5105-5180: -2.3 Angstrom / 17.3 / 15.9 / 17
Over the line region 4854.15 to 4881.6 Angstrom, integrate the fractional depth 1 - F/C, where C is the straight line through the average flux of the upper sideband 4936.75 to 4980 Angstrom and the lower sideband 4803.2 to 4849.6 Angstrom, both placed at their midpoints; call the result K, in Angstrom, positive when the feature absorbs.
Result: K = 3.1 Angstrom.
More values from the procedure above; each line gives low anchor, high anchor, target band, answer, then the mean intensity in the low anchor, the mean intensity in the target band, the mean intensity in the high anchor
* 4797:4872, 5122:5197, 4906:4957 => -4.6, 17.2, 18.2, 15.5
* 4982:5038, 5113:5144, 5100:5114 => 0.6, 16.5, 15.7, 16.3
